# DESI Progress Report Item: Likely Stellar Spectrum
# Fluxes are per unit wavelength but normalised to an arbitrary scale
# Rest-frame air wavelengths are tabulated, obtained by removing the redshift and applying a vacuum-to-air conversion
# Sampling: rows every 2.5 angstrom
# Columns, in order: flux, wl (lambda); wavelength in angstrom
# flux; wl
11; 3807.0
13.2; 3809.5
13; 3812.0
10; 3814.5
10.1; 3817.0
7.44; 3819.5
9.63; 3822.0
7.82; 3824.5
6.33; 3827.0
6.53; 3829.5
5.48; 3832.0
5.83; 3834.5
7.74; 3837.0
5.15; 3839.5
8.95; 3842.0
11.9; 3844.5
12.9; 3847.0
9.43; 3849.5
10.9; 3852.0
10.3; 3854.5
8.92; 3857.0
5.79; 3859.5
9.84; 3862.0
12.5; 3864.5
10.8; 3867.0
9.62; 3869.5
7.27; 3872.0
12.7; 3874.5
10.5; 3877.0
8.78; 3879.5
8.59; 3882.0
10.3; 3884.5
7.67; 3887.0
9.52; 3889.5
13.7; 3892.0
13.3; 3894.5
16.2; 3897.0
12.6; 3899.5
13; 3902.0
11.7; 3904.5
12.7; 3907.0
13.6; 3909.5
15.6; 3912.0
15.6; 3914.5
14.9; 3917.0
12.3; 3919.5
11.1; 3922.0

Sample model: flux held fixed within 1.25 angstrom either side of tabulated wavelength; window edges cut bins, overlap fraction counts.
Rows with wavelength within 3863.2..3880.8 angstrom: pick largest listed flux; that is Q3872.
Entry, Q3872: 12.7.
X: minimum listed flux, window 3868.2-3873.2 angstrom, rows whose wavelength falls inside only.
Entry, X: 7.27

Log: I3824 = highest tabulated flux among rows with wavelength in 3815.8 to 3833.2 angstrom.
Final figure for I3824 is 10.1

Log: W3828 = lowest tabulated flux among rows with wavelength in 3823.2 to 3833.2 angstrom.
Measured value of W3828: 5.48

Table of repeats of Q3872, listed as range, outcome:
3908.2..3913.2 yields 15.6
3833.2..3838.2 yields 7.74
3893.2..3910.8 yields 16.2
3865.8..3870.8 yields 10.8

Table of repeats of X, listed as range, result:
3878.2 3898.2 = 7.67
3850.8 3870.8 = 5.79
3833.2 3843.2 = 5.15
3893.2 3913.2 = 11.7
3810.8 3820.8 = 7.44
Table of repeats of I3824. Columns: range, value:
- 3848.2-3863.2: 10.9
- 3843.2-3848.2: 12.9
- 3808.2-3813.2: 13.2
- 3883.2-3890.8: 10.3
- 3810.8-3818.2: 13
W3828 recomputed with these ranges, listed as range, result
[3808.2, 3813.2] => 13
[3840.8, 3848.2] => 8.95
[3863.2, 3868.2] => 10.8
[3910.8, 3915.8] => 15.6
